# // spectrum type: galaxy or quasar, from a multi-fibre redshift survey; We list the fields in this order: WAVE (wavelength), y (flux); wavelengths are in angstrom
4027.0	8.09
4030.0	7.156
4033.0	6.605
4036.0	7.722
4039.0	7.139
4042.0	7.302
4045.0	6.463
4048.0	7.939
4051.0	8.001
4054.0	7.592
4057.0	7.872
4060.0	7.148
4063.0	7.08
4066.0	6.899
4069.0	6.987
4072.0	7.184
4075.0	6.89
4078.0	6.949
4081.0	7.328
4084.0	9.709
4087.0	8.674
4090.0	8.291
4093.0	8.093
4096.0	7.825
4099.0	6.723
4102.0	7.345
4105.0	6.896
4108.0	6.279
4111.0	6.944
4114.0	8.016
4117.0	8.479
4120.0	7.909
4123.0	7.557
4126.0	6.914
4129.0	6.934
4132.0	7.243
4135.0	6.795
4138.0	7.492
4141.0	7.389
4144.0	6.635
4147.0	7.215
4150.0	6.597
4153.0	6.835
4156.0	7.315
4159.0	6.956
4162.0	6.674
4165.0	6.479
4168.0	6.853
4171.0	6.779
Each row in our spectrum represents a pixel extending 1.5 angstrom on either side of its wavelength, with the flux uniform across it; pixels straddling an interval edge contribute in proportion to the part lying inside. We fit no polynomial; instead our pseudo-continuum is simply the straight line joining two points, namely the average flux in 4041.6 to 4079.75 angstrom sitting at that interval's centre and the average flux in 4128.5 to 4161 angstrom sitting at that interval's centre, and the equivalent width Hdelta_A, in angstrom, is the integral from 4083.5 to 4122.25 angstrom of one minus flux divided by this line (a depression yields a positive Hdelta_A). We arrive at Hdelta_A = -3.2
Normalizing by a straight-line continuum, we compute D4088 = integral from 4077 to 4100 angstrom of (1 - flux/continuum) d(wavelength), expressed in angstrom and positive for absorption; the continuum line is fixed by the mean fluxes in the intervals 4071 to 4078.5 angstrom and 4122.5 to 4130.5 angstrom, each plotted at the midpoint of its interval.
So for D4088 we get -3.2 angstrom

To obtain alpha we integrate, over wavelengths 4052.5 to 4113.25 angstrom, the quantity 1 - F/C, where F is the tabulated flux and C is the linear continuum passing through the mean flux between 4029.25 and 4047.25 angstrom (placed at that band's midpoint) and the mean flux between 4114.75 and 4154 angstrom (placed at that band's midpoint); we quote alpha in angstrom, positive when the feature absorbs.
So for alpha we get -2.33 angstrom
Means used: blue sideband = 7.1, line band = 7.44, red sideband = 7.25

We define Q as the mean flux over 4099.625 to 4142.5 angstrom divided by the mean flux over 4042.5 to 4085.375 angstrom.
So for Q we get 0.98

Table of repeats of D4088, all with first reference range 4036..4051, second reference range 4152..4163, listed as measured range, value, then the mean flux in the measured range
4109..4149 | -1.51 angstrom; 7.33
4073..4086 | -0.93 angstrom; 7.74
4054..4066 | -0.08 angstrom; 7.34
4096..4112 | 0.48 angstrom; 6.93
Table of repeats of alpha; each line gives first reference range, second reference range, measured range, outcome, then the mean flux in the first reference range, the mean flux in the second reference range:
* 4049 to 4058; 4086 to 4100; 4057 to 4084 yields 2.1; 7.83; 7.94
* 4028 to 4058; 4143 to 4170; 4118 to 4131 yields -0.7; 7.38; 6.84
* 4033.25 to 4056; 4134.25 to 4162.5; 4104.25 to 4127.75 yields -0.8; 7.41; 7.01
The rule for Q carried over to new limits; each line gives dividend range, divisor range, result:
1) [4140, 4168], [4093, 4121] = 0.93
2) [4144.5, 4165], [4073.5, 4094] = 0.86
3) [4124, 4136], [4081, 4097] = 0.83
